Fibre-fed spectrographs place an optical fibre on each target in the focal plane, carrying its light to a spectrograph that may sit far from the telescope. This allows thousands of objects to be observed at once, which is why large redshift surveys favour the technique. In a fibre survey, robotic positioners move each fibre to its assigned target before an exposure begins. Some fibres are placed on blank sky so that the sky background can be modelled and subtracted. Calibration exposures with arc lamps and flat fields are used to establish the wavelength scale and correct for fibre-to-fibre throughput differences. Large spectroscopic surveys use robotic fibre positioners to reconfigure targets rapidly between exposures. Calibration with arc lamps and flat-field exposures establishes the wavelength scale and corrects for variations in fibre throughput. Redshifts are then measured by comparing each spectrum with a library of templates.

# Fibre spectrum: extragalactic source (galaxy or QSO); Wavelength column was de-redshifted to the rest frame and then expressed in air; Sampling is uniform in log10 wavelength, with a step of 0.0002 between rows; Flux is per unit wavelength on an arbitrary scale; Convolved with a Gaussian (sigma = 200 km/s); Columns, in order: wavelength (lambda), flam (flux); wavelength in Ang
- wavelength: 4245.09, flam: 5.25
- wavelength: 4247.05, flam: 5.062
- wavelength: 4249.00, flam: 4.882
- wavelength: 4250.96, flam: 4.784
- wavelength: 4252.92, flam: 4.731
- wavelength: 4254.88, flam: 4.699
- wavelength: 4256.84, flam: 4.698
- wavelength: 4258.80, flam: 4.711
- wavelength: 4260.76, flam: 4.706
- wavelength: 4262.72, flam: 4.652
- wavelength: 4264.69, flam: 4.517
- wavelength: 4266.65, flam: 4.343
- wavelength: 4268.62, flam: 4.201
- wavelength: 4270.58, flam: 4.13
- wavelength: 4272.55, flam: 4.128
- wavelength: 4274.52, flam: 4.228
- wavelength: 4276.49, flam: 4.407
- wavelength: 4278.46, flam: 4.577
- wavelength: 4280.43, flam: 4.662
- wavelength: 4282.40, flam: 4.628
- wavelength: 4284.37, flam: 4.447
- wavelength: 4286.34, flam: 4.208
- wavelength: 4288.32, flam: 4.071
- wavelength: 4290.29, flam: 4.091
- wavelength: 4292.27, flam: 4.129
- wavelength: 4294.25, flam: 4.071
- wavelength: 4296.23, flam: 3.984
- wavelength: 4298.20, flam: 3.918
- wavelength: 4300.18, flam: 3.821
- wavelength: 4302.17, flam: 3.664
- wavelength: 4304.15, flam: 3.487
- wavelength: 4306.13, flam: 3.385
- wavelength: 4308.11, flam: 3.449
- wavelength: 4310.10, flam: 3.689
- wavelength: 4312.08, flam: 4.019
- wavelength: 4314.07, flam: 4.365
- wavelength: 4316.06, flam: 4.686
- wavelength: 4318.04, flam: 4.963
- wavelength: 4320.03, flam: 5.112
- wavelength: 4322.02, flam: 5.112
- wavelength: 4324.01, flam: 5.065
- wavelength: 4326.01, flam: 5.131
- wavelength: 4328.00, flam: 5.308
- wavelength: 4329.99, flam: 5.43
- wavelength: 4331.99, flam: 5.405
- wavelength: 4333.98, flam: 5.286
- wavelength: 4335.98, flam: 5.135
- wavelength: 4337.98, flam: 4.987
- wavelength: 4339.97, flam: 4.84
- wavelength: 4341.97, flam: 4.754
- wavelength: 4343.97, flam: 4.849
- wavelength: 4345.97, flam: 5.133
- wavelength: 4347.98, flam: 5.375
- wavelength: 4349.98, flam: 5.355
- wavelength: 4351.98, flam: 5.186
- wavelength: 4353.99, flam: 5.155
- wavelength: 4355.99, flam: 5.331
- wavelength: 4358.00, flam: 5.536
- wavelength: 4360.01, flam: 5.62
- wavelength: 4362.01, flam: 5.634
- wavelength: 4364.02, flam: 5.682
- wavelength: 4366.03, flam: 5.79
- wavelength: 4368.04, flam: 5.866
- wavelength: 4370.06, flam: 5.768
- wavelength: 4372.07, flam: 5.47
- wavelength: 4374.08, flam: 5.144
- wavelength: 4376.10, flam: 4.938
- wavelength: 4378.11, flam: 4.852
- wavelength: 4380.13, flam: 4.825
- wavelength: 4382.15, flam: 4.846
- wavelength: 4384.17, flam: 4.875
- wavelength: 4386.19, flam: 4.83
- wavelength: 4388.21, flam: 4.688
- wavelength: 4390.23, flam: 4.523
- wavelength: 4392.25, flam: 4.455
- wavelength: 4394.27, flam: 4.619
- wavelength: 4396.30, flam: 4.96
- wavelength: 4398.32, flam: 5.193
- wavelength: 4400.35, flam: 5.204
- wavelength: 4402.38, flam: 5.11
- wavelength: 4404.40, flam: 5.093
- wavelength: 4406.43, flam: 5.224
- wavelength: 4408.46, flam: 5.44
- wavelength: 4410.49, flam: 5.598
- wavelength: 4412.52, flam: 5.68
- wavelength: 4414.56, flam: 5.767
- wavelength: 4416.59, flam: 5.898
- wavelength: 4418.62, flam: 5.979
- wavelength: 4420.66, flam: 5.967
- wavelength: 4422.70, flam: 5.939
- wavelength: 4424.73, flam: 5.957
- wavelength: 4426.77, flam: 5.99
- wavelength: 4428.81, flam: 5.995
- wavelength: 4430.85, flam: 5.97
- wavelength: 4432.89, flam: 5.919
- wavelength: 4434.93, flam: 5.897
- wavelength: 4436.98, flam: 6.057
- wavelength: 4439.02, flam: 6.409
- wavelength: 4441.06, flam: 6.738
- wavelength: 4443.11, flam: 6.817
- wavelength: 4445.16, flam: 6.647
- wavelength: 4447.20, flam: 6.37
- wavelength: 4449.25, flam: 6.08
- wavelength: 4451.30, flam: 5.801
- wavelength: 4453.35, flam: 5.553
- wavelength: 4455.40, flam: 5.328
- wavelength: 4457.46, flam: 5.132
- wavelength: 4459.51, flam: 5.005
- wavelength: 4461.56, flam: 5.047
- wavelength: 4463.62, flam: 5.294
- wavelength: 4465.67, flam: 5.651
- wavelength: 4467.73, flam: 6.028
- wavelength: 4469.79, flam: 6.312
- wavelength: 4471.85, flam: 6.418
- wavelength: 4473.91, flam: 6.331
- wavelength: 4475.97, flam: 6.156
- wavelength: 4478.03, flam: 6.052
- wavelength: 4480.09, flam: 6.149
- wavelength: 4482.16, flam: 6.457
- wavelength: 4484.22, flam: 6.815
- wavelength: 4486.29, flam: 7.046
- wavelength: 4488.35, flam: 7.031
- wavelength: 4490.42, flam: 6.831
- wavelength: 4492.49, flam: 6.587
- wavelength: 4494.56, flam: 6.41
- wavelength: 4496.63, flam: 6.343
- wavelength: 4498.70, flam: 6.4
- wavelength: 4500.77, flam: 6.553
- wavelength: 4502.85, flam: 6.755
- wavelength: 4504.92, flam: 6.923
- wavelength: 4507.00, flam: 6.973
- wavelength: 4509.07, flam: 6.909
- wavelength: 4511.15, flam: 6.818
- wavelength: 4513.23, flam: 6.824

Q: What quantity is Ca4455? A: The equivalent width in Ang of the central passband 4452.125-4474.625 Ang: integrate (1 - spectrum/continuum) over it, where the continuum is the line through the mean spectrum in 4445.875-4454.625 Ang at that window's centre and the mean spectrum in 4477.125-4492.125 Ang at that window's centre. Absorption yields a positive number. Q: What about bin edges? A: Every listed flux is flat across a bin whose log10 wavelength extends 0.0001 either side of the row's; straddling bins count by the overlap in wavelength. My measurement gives 2.12 Ang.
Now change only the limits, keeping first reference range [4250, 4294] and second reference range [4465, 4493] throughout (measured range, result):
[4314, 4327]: -0.1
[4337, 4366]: -0.3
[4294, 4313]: 4.0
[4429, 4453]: -0.6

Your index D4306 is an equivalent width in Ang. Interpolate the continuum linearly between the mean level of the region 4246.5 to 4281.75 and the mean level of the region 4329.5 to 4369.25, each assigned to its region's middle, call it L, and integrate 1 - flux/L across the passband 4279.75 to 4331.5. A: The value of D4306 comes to 6.1 Ang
